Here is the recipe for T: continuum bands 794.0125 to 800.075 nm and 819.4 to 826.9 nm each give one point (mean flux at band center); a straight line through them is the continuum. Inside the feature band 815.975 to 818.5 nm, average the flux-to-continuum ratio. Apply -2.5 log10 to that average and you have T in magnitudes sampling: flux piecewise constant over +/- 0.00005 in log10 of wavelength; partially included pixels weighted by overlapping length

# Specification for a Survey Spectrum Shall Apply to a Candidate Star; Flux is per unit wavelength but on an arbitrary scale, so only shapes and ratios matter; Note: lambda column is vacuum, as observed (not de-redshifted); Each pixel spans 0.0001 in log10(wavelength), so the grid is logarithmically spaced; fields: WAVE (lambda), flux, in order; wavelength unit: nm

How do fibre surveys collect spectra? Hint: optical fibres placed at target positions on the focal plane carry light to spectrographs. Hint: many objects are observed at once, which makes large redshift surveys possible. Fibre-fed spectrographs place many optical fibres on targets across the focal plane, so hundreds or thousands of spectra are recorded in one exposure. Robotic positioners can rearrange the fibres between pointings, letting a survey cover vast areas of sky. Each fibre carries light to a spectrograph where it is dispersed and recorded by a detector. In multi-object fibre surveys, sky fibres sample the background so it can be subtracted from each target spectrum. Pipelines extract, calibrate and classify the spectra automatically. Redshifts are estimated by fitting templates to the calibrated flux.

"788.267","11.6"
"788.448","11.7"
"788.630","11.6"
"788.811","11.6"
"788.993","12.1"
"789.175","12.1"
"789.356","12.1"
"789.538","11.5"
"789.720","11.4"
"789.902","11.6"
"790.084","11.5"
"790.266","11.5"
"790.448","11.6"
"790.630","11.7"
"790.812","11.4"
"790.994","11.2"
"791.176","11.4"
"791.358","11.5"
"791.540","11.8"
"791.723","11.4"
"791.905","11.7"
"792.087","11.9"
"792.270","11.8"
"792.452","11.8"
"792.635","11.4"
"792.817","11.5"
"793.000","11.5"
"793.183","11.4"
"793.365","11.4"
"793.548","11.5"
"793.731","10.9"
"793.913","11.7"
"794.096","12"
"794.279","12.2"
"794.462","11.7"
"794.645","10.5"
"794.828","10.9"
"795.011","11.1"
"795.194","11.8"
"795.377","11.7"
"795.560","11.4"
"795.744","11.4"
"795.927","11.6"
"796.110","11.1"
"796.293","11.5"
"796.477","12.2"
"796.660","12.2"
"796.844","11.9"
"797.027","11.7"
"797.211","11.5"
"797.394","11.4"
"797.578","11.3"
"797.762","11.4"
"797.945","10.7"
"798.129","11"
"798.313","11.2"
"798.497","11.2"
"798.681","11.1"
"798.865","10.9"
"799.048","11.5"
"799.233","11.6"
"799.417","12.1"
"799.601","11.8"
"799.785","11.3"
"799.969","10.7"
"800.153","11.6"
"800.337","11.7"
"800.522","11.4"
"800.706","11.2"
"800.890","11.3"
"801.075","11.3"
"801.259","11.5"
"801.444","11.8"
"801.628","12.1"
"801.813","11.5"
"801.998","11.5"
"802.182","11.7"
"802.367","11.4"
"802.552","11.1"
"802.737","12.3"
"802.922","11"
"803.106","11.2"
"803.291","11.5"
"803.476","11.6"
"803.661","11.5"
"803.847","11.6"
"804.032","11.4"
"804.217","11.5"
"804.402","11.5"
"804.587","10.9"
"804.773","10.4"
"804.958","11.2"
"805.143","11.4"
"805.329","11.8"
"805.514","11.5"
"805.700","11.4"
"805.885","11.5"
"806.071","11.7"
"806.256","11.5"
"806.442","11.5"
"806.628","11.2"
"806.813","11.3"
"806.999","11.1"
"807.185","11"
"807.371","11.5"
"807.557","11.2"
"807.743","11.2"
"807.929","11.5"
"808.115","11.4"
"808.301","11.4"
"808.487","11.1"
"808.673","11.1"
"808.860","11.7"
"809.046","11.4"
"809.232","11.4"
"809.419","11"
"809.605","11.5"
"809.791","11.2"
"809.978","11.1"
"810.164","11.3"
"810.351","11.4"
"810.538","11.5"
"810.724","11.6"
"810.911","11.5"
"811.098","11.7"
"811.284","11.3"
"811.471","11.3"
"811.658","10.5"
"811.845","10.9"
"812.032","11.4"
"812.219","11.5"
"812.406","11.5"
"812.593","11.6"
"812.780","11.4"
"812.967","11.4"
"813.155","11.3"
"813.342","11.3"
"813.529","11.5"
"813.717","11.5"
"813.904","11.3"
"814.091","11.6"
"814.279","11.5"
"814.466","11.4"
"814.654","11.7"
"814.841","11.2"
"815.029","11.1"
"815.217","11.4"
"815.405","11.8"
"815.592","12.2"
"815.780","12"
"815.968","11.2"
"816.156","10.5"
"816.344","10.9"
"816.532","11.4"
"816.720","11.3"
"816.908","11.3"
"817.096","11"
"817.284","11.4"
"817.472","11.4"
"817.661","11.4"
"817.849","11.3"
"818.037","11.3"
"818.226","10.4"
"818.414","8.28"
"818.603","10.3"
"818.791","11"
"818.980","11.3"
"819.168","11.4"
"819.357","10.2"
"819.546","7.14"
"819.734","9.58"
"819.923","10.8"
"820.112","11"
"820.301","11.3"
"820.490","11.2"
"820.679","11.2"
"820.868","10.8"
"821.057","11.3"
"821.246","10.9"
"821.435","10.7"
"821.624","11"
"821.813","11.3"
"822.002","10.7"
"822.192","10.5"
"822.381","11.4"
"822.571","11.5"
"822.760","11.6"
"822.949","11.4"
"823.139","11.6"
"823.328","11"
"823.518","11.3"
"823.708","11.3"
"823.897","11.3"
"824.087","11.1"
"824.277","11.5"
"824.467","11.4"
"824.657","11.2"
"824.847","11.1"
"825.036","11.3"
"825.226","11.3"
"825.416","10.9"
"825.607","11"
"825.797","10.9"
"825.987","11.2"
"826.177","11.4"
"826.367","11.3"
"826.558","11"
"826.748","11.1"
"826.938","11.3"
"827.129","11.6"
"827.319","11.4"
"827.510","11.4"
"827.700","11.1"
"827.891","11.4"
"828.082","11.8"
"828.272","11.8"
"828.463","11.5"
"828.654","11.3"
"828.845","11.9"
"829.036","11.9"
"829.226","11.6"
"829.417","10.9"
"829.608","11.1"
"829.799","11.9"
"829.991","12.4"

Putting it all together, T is 0.02 mag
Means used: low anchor 11.4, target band 10.9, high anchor 11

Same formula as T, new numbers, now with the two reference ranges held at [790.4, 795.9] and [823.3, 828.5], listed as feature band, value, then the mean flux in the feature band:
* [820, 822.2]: 0.03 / 11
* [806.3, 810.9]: 0.01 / 11.3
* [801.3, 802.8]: -0.02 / 11.7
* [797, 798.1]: 0.02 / 11.3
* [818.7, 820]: 0.11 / 10.2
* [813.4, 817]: -0.01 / 11.4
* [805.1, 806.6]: -0.01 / 11.5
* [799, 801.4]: 0.00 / 11.5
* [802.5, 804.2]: 0.00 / 11.5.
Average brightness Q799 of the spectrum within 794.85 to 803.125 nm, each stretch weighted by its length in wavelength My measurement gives 11.5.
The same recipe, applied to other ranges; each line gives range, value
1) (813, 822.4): 11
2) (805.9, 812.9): 11.3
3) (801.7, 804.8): 11.4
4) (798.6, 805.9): 11.4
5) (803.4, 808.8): 11.3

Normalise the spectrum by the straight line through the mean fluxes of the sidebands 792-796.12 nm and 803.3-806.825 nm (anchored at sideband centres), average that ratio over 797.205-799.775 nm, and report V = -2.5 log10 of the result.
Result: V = 0.01 mag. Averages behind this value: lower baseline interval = 11.5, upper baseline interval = 11.4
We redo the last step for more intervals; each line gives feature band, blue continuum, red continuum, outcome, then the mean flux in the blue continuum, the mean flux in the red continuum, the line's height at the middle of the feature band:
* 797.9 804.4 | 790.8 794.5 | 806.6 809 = -0.001 mag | 11.6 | 11.3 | 11.4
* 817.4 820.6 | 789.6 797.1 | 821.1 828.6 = 0.076 mag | 11.5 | 11.2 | 11.3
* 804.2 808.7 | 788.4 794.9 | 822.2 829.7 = 0.014 mag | 11.6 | 11.3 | 11.5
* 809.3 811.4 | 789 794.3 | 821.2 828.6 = 0.003 mag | 11.6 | 11.2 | 11.4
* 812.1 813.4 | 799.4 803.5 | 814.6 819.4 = -0.021 mag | 11.5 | 11.1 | 11.2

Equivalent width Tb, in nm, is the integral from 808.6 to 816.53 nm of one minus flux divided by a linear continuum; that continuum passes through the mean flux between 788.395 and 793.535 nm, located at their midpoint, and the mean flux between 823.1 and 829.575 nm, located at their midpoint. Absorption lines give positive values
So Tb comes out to 0.04 nm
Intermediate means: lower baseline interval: 11.6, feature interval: 11.4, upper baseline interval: 11.3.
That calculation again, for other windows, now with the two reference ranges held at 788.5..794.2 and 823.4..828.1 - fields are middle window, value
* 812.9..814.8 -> -0.01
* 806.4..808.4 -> 0.02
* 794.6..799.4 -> 0.06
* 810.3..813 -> 0.01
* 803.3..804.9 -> 0.02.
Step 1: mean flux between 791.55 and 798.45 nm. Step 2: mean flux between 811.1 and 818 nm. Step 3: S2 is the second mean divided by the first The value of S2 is 1.0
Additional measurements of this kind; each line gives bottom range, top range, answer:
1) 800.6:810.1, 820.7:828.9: 0.99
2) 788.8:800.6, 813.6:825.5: 0.96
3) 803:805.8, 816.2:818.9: 0.96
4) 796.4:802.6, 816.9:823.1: 0.94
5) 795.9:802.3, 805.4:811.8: 0.99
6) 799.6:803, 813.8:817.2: 0.99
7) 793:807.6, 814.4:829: 0.97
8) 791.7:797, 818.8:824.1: 0.94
